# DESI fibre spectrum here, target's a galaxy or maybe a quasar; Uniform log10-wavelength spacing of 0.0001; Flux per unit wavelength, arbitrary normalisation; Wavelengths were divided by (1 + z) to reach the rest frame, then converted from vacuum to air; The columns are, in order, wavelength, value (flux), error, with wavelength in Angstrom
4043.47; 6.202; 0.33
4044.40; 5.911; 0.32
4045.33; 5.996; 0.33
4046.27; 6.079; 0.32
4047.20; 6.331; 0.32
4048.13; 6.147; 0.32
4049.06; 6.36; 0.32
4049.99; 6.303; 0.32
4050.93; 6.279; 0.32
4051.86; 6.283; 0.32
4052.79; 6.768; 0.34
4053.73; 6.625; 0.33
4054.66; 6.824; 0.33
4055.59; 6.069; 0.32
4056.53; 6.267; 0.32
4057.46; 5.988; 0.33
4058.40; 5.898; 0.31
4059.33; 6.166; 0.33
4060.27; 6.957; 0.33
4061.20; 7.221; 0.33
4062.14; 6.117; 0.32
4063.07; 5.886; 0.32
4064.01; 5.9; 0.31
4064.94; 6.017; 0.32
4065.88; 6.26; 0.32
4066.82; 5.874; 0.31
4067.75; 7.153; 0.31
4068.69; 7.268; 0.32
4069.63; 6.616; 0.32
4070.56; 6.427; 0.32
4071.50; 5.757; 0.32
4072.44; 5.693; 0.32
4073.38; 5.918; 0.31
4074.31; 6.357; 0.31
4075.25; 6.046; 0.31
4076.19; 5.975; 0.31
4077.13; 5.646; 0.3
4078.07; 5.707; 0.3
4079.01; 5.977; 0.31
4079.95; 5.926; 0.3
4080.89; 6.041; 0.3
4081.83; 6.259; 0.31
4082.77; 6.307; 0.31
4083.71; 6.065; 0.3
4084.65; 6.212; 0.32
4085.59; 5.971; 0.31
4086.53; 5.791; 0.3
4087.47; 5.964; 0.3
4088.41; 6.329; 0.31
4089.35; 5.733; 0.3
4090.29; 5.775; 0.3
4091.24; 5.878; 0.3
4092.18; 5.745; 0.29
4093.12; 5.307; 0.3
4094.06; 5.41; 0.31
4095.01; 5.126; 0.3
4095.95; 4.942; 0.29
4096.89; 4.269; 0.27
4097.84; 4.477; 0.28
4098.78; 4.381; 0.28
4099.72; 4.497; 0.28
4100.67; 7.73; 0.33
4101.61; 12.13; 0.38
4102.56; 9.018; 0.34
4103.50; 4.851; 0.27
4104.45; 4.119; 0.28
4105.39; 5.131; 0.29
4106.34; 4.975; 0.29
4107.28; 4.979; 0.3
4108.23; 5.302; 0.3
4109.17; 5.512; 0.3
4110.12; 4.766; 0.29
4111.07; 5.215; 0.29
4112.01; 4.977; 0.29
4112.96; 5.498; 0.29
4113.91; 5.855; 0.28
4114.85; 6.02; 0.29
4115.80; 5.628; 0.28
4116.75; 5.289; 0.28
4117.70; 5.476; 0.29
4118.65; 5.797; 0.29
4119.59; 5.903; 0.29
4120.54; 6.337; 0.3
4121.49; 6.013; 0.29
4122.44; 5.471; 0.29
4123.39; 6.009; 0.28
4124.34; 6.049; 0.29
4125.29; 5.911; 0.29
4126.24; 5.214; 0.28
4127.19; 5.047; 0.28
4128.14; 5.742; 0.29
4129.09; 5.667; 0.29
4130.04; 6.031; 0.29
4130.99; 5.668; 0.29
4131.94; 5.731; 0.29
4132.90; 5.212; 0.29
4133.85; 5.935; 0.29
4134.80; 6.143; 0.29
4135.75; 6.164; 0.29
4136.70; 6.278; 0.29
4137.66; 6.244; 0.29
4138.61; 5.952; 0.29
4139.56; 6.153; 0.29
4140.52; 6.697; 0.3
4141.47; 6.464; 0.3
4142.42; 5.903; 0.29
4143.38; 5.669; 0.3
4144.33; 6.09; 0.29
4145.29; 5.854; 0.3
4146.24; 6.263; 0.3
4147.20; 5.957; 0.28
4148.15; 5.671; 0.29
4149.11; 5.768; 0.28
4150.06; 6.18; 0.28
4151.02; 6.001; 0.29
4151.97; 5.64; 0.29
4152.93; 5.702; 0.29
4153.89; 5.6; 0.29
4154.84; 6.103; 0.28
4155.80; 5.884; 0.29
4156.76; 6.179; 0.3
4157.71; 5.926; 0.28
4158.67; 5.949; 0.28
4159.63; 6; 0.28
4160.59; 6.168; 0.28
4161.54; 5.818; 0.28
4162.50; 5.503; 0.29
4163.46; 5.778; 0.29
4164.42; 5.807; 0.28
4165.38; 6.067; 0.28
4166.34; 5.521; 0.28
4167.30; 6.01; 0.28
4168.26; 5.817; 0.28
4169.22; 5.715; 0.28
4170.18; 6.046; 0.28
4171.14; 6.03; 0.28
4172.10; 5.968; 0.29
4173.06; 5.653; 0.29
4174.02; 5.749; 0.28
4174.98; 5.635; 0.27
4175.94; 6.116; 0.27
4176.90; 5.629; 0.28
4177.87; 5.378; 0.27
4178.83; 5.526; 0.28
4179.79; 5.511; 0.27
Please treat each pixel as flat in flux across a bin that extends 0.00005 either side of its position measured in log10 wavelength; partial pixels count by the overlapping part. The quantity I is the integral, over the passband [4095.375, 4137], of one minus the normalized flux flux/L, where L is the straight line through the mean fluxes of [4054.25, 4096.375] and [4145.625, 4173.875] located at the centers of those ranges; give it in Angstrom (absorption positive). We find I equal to 1.9 Angstrom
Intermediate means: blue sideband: 6.06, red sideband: 5.89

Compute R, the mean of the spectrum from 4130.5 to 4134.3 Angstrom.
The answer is 5.63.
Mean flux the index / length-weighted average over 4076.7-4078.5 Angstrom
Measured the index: 5.67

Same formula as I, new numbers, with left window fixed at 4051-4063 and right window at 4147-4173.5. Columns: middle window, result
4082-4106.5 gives 1.4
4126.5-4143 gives 0.2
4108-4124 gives 1.3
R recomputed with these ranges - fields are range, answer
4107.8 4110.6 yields 5.19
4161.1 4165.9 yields 5.78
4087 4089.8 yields 6.02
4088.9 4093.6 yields 5.69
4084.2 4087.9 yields 5.99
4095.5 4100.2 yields 4.51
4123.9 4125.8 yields 5.96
